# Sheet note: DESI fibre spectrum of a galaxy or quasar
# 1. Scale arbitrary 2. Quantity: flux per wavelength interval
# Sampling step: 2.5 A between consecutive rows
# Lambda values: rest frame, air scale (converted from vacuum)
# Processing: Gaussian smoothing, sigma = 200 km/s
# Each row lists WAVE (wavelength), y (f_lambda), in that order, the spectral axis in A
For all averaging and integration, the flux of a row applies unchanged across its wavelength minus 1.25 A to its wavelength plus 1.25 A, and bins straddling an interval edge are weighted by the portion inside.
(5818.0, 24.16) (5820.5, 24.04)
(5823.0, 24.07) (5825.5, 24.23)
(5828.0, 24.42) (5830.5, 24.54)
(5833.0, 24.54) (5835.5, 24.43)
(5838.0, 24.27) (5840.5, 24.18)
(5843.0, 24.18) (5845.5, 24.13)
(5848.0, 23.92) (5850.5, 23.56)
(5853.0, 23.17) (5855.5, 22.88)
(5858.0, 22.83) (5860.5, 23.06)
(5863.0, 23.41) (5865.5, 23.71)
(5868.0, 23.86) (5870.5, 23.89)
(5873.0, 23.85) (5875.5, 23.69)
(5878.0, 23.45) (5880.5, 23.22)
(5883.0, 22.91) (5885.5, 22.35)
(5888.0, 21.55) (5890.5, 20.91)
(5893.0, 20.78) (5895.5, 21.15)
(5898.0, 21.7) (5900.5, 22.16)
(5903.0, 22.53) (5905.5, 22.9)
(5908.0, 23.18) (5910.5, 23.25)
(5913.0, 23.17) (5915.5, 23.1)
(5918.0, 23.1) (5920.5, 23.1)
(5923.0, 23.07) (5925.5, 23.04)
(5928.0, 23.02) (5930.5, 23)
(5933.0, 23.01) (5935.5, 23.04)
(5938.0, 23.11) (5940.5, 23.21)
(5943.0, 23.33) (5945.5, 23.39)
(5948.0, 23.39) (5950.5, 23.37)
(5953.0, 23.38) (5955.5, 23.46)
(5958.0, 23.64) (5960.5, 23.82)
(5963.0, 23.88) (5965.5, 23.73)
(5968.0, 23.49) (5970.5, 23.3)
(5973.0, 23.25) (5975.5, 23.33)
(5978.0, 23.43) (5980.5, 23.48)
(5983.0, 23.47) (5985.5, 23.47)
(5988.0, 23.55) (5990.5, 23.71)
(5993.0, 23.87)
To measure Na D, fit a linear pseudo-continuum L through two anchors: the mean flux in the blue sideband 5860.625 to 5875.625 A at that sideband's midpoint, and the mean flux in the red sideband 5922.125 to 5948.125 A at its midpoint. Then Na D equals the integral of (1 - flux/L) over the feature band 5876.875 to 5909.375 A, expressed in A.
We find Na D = 1.8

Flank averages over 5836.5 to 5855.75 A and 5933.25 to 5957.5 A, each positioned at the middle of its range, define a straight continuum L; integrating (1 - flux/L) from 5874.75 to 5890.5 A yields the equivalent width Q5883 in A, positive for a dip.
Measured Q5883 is 0.6 A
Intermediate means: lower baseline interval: 23.8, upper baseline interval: 23.3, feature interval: 22.7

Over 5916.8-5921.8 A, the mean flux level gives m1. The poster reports 23.1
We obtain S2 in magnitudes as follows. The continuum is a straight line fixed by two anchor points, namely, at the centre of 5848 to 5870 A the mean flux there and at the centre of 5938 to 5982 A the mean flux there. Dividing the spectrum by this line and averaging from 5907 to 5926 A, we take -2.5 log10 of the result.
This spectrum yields 0.01 mag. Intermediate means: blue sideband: 23.4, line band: 23.1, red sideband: 23.5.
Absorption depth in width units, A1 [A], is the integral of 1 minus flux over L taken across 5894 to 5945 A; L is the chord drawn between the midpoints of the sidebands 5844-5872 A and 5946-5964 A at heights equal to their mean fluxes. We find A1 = 1.5 A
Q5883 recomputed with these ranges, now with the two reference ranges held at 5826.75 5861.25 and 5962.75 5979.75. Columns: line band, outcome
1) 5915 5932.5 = 0.42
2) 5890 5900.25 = 1.06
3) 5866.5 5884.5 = 0.18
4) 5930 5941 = 0.24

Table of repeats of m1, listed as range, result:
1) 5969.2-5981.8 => 23.4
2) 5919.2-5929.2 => 23.1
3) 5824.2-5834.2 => 24.4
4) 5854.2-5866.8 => 23.2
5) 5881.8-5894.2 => 21.7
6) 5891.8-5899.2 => 21.2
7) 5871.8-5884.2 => 23.4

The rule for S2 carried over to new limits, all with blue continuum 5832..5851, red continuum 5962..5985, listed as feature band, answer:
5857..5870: 0.03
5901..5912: 0.04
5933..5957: 0.02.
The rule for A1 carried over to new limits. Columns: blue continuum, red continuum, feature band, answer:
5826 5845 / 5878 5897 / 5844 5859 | 0.1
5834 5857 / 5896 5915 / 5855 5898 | 0.9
